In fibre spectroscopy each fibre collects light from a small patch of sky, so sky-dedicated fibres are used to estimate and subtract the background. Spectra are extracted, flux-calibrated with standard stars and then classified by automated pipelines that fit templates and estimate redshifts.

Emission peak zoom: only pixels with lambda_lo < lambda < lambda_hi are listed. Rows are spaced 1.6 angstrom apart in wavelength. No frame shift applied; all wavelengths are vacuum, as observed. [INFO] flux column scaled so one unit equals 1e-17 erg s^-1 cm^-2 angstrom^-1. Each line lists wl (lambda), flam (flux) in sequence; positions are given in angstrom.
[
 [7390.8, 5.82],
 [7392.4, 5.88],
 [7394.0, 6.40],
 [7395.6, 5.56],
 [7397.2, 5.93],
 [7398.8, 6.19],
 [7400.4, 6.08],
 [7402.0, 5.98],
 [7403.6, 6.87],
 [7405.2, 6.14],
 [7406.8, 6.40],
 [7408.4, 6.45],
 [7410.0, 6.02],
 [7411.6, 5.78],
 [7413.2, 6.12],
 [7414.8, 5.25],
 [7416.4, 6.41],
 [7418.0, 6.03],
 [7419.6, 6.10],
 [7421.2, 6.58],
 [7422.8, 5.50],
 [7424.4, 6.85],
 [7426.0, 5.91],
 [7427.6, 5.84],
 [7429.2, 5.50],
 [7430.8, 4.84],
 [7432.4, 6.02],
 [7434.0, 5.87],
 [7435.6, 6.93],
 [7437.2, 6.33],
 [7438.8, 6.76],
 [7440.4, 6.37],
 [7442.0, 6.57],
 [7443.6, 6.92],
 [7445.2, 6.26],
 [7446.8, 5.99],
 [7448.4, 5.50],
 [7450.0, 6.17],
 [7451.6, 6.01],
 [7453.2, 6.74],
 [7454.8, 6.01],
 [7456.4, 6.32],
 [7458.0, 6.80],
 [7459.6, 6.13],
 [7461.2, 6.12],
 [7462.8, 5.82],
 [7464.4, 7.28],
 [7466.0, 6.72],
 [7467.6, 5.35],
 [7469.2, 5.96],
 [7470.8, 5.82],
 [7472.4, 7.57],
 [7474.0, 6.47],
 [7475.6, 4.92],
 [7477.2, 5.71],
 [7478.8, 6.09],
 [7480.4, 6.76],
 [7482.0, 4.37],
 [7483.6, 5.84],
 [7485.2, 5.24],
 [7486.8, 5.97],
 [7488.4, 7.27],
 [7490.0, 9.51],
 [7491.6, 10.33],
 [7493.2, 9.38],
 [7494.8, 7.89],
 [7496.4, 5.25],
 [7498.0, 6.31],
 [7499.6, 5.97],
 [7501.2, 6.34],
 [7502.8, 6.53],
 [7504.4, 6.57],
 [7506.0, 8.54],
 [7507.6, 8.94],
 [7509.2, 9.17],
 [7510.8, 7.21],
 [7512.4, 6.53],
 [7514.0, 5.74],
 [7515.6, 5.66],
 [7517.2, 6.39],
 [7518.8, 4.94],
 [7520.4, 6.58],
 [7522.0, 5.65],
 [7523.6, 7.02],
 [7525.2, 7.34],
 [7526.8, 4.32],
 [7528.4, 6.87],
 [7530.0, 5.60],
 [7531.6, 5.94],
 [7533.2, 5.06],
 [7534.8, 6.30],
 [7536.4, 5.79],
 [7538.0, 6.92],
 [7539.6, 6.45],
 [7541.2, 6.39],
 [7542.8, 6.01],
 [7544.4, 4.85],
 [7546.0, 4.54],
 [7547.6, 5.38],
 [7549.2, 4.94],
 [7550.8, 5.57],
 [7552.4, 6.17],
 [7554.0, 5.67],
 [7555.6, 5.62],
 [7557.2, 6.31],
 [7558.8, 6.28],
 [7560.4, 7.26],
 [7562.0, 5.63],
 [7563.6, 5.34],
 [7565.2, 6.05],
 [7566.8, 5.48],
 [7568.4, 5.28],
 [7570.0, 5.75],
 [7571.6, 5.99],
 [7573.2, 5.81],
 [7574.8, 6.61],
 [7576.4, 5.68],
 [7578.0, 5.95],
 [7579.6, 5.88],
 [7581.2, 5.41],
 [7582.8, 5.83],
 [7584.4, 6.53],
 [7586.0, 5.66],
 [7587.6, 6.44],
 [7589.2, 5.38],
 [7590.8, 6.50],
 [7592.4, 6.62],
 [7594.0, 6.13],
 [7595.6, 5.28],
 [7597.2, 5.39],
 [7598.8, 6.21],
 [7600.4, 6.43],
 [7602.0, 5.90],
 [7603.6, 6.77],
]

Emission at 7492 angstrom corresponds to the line [S II] 6716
